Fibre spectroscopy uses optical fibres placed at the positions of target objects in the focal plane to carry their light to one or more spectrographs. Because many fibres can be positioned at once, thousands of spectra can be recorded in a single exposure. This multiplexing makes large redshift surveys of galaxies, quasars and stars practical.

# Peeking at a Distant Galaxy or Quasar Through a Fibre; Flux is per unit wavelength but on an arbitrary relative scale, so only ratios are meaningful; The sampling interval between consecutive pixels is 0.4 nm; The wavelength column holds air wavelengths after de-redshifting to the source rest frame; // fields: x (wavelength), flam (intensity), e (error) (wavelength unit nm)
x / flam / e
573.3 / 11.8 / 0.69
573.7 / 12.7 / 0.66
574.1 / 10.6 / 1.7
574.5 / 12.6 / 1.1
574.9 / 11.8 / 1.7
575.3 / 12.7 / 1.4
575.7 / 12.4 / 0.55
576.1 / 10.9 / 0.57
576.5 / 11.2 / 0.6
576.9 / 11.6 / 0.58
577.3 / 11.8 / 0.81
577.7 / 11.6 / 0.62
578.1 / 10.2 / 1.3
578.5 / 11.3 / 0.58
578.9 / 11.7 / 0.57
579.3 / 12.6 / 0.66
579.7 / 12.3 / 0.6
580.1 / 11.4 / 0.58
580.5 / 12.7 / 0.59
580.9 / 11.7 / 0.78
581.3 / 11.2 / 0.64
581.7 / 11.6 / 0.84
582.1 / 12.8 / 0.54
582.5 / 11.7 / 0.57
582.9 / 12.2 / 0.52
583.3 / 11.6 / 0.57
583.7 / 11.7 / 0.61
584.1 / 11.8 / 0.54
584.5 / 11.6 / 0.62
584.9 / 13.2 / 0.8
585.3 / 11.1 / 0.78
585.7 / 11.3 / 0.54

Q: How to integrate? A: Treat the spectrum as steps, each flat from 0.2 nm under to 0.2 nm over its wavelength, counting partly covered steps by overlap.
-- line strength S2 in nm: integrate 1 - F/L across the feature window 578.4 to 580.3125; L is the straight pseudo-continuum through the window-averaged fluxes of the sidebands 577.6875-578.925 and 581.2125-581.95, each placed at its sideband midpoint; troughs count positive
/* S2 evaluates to -0.12 nm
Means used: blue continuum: 11.1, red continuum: 11.5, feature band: 11.9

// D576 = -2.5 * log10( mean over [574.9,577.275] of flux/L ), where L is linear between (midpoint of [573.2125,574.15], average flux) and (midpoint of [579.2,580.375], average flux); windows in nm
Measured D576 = 0.02 mag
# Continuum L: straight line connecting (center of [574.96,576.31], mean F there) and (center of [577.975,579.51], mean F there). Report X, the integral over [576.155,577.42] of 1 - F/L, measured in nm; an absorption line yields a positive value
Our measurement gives 0.04 nm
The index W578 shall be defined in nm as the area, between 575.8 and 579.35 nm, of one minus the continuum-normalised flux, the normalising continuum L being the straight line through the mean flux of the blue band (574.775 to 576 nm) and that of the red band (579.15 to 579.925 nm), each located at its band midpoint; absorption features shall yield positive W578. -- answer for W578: 0.26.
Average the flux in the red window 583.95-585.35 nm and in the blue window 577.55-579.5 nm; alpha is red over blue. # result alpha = 1.05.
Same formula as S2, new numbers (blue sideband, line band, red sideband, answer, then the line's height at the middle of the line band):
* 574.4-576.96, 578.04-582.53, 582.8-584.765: 0.006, 11.8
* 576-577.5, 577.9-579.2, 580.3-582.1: 0.048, 11.6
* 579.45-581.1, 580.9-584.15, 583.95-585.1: 0.085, 12.1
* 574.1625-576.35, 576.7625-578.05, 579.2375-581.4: 0.051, 12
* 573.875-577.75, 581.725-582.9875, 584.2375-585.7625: -0.036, 11.8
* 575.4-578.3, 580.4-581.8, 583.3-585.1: 0.003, 11.8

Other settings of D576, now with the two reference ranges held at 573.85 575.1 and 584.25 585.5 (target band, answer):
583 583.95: 0.019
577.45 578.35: 0.078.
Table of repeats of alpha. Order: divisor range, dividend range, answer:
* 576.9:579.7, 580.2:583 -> 1.03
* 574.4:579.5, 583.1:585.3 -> 1.02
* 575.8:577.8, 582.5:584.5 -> 1.03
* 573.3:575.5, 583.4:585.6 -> 0.98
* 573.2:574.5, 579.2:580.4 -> 1.02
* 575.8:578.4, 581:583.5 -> 1.05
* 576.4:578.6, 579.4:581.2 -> 1.06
